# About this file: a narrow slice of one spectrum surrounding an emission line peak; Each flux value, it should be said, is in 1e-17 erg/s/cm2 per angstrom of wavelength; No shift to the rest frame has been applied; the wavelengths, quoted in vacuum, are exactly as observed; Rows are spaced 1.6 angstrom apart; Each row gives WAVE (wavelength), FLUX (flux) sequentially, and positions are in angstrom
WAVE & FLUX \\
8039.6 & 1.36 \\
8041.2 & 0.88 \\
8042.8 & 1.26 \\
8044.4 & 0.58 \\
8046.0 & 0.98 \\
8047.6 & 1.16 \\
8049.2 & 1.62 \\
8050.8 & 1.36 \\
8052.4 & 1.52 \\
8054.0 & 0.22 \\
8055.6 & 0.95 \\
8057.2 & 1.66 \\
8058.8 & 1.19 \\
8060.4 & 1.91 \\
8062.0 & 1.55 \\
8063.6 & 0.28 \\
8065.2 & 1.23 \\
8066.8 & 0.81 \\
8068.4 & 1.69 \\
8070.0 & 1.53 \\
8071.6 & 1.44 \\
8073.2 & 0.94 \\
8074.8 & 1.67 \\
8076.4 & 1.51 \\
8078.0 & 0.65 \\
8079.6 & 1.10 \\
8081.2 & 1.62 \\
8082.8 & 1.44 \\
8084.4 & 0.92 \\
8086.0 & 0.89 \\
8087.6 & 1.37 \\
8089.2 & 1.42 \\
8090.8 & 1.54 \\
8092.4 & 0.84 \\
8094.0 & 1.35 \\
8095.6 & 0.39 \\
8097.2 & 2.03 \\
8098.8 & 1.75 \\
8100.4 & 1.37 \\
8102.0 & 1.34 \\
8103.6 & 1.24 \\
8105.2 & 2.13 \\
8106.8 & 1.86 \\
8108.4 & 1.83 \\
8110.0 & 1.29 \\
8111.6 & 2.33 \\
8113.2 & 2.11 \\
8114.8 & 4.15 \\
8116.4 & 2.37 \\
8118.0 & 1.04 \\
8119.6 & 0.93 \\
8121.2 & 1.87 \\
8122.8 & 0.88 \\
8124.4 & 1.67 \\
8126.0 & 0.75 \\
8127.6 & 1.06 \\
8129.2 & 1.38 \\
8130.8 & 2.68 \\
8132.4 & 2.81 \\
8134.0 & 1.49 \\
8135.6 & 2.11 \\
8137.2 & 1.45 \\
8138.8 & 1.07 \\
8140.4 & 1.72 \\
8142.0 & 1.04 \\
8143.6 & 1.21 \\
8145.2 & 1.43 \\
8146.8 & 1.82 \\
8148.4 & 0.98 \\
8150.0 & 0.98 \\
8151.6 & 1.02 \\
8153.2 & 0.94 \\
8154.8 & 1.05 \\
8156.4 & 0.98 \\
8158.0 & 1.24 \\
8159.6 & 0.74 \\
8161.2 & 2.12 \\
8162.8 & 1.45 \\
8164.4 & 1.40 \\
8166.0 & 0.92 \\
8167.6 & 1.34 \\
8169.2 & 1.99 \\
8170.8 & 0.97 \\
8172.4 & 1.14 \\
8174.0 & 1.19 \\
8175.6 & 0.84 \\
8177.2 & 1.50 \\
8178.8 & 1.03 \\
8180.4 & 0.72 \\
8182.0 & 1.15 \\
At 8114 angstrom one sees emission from [S II]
